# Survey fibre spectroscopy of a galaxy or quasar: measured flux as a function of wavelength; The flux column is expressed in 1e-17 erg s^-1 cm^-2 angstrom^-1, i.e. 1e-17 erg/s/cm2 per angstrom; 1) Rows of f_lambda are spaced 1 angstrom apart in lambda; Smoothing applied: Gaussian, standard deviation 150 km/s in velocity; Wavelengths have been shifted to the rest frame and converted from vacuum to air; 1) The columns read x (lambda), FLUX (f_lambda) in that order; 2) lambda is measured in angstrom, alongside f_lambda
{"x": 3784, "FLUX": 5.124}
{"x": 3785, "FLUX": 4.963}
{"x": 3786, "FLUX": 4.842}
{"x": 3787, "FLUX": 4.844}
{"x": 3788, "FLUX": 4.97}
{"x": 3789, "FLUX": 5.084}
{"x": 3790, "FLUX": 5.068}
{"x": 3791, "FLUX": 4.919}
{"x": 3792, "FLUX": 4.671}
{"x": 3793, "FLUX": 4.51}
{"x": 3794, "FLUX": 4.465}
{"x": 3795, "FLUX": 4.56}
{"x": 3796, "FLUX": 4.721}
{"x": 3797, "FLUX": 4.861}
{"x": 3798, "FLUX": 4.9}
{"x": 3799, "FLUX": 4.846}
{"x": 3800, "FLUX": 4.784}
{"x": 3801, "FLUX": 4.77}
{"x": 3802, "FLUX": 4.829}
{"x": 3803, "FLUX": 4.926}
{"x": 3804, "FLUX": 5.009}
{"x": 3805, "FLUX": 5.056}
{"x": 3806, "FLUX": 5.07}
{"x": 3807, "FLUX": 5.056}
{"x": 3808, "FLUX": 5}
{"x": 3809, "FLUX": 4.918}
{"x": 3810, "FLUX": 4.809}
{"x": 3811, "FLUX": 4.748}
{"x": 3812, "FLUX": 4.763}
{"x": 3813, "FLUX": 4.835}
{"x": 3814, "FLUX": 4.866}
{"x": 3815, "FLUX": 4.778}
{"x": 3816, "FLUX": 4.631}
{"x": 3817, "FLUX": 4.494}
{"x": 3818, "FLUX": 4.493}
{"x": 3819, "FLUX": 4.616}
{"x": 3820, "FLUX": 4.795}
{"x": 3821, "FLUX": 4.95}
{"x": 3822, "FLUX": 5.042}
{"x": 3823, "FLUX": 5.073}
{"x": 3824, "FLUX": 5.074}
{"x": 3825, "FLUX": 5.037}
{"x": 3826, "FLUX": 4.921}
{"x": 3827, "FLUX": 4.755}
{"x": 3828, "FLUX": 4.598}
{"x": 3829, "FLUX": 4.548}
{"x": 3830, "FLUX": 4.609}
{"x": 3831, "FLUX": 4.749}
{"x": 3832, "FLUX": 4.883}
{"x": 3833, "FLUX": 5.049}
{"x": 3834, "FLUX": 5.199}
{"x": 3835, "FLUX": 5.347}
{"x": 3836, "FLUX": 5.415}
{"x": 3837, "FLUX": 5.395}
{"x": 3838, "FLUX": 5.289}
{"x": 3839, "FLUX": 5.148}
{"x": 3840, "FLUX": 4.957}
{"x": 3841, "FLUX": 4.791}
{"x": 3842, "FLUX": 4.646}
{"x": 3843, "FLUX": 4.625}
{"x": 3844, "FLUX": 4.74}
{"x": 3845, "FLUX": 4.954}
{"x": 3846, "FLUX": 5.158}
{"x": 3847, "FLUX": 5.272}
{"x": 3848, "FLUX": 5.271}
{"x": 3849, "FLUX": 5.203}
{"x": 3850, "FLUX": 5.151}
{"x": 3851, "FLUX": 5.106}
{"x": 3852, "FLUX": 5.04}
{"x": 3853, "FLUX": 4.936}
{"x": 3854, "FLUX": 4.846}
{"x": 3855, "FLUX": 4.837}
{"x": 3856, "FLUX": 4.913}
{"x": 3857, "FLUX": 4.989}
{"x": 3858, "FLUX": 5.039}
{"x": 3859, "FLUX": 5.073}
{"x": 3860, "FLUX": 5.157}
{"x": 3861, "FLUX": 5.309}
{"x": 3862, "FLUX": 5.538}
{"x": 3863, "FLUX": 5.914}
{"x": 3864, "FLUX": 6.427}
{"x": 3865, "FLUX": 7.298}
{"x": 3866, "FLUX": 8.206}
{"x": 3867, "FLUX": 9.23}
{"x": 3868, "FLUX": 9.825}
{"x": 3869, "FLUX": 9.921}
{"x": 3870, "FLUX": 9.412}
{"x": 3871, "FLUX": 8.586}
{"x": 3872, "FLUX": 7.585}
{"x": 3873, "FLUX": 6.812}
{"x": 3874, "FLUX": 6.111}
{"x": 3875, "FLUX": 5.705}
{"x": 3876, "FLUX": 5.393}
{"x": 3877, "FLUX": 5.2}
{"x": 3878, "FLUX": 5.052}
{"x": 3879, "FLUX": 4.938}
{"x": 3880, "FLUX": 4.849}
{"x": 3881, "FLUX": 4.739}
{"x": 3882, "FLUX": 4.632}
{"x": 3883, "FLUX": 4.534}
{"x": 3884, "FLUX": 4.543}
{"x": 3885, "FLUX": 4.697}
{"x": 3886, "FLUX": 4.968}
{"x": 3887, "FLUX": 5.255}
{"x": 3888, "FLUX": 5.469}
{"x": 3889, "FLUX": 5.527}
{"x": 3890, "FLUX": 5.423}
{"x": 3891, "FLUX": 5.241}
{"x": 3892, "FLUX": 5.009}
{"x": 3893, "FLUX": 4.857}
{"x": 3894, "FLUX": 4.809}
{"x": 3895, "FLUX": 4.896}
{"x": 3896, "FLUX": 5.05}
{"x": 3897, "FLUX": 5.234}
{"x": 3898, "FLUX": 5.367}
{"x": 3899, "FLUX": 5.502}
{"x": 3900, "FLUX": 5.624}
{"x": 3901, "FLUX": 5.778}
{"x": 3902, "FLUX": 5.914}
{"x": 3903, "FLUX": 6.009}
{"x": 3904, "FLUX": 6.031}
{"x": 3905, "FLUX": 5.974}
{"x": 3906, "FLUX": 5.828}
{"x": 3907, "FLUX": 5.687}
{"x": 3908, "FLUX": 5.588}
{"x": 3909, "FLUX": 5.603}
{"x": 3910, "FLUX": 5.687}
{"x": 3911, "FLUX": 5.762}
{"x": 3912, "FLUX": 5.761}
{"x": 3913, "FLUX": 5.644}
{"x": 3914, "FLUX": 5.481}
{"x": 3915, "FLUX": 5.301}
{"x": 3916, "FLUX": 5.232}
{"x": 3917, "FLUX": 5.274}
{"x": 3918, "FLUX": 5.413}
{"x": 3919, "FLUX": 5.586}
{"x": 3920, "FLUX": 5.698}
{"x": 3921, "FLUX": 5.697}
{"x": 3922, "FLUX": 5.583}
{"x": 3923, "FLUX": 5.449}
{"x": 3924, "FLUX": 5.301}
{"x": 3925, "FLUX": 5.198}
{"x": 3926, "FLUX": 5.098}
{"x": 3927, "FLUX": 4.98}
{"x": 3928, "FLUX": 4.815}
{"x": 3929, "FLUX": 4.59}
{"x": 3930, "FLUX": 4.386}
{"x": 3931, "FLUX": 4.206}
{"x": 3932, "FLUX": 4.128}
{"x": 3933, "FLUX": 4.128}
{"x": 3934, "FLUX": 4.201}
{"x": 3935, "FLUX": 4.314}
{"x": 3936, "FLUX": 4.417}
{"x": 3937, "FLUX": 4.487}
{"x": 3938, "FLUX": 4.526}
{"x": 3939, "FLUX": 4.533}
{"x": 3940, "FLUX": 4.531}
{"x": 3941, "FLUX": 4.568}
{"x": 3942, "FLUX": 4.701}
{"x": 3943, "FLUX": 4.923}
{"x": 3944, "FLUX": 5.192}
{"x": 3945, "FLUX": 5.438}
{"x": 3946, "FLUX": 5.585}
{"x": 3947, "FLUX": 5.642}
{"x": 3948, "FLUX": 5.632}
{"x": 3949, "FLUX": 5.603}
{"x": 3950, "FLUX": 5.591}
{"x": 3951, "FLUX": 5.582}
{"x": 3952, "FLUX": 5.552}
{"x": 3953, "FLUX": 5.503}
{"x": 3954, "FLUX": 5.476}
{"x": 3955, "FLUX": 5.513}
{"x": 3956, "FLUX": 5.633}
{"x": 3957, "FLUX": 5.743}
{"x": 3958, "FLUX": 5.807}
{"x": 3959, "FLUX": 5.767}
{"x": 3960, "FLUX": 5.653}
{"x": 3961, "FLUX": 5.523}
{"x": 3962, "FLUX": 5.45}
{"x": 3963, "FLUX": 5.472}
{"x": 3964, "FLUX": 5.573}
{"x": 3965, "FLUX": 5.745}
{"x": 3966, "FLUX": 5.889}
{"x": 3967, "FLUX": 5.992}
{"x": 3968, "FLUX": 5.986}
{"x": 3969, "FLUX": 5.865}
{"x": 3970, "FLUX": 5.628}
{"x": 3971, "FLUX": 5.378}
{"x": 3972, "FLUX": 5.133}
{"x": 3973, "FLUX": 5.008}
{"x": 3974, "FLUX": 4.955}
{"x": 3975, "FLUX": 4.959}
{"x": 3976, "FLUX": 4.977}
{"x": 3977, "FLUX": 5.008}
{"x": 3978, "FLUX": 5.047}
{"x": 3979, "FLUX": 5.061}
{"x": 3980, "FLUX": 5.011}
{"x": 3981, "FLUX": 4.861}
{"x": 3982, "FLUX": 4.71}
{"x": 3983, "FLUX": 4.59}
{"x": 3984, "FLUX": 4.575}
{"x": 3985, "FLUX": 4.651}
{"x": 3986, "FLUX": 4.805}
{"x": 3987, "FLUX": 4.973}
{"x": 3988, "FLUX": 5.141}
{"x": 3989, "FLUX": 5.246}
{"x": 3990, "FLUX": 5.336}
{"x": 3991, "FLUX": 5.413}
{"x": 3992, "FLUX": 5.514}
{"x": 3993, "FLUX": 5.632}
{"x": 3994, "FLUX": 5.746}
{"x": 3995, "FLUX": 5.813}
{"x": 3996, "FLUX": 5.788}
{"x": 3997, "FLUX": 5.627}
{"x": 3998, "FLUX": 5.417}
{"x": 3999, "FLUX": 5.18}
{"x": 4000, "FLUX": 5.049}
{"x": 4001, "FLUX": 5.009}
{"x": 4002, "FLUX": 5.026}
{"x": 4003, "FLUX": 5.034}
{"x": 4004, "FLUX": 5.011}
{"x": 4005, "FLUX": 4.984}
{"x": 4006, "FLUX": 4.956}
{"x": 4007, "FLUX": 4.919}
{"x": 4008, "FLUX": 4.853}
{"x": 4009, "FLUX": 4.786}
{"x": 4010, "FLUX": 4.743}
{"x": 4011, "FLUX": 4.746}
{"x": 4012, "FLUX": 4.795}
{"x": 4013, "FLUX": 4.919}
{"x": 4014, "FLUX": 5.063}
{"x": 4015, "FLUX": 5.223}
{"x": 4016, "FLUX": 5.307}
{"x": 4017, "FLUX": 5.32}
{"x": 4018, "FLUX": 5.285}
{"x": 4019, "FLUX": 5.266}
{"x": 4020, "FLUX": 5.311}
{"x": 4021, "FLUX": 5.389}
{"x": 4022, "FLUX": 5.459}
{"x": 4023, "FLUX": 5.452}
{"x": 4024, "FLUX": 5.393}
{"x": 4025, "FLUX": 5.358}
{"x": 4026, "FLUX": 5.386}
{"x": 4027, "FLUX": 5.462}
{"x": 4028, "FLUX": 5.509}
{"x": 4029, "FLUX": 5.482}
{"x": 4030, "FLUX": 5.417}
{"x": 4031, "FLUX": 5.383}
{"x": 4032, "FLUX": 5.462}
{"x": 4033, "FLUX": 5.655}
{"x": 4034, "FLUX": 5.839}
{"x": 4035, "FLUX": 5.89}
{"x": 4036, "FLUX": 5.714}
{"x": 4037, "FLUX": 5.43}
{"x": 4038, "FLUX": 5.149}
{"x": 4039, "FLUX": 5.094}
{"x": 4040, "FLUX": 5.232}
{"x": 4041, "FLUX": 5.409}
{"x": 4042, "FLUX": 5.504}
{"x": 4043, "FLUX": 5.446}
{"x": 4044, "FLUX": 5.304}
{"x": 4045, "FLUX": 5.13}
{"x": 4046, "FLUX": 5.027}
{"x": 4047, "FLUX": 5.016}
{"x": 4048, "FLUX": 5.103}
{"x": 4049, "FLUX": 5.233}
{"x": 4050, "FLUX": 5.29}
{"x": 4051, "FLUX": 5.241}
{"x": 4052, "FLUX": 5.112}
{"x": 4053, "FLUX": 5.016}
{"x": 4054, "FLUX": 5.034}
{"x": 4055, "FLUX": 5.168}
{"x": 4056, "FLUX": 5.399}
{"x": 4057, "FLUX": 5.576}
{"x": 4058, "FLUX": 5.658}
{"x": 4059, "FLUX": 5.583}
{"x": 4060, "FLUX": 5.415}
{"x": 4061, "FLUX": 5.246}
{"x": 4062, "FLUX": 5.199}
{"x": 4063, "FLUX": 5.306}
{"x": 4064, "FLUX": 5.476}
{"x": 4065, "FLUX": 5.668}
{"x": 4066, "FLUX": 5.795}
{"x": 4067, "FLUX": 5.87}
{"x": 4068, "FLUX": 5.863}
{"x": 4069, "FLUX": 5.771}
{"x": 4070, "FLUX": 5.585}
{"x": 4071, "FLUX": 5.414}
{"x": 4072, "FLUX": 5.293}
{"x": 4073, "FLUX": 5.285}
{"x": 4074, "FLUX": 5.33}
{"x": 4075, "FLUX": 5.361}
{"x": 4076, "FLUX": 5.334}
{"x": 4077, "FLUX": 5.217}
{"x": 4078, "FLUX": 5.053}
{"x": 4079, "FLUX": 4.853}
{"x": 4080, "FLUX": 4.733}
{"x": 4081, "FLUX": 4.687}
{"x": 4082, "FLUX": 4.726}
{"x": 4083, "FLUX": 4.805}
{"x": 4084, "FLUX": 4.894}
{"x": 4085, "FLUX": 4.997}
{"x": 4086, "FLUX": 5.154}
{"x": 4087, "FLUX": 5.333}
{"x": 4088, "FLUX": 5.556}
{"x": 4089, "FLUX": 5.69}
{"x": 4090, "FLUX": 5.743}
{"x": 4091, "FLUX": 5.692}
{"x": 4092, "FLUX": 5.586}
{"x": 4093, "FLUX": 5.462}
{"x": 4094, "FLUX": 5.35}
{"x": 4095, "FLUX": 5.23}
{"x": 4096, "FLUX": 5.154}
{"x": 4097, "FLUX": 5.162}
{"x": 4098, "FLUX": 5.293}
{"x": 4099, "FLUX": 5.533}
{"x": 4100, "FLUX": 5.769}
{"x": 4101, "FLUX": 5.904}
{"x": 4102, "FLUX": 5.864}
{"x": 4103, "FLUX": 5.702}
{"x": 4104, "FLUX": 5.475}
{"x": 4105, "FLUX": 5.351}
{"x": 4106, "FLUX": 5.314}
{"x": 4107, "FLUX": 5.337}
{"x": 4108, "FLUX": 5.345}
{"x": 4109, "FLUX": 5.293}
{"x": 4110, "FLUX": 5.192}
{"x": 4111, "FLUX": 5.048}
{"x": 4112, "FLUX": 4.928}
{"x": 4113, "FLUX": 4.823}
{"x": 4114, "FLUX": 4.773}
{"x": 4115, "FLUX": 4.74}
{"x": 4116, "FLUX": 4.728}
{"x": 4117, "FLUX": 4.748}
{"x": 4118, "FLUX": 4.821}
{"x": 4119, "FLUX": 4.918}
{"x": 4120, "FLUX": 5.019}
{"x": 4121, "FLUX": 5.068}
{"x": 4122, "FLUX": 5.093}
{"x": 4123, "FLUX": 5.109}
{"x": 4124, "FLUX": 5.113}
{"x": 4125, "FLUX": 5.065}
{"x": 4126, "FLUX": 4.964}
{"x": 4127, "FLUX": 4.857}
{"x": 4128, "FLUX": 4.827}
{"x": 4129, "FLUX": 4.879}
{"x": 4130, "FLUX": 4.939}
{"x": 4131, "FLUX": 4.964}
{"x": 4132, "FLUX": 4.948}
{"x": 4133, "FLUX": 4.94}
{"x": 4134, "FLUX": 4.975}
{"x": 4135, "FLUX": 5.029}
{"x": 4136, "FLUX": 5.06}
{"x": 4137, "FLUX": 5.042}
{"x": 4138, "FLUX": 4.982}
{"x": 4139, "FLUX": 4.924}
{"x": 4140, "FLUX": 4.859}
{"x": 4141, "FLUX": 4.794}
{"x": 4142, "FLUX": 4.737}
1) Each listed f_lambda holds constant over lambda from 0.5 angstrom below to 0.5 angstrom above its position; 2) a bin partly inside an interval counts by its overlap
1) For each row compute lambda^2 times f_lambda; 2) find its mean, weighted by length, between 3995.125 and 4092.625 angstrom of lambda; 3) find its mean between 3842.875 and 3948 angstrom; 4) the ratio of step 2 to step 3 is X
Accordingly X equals 1.05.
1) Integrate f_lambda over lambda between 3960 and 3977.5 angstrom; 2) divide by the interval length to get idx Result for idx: 5.45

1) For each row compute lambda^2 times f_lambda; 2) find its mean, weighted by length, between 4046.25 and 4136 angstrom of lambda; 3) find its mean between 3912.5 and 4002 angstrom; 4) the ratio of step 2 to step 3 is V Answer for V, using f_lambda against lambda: 1.1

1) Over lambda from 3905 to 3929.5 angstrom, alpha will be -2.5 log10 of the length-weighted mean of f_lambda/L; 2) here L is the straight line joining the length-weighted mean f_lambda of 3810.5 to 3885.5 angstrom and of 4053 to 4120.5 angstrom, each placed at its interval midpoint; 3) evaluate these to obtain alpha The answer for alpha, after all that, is -0.01 mag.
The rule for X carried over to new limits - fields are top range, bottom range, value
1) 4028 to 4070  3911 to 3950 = 1.14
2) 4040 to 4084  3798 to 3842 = 1.22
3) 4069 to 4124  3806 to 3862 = 1.20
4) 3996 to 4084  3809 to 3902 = 1.07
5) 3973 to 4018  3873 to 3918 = 1.00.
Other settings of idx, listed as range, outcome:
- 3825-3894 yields 5.53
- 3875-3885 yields 4.91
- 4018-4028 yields 5.39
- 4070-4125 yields 5.21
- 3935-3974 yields 5.36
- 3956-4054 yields 5.28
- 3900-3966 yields 5.31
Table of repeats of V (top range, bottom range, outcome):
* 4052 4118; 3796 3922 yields 1.10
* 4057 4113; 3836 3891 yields 1.05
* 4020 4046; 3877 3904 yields 1.13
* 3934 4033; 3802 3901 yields 1.04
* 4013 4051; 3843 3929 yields 1.02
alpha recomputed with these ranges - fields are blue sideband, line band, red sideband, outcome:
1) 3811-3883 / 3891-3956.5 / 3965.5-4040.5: 0.03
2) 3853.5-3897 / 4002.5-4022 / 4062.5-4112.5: 0.10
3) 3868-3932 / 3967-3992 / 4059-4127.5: 0.07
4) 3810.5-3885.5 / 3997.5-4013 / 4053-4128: 0.08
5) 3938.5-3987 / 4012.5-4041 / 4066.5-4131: -0.03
